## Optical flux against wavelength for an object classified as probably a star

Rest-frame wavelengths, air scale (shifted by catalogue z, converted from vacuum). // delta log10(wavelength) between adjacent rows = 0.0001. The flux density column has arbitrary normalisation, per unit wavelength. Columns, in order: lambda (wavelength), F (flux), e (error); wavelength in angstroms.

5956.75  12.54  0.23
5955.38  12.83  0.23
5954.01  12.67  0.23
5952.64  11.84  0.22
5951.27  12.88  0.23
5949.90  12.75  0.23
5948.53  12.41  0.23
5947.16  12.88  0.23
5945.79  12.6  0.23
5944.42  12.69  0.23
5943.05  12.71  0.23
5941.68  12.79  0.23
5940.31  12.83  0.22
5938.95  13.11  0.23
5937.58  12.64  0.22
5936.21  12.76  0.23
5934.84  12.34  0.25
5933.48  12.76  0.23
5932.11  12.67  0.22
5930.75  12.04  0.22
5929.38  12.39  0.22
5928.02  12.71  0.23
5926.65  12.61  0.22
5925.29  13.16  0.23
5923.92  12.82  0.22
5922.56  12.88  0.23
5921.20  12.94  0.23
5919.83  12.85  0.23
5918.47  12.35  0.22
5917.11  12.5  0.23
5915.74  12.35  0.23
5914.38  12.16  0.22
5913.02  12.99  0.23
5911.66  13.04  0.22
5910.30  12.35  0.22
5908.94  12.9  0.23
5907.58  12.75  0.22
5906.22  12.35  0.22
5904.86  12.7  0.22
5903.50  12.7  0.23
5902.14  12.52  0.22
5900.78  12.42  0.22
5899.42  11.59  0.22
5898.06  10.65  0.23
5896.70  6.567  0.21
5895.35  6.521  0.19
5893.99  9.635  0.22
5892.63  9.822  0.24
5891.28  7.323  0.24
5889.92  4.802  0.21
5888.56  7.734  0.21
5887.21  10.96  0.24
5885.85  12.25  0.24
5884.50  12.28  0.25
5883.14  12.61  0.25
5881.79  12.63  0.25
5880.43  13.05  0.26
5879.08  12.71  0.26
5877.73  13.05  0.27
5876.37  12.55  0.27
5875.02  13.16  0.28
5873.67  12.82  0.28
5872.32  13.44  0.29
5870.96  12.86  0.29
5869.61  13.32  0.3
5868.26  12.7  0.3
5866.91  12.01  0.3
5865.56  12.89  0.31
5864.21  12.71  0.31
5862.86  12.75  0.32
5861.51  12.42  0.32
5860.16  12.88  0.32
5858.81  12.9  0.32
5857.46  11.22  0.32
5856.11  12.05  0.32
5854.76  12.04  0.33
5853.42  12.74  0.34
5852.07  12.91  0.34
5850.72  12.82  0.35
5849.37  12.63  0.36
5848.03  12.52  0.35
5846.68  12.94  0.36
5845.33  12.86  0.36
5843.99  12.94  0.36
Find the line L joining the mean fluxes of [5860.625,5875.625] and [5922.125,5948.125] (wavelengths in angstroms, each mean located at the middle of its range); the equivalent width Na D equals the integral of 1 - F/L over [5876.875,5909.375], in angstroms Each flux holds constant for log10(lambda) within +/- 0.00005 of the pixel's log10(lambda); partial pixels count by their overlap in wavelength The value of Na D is 4.7 angstroms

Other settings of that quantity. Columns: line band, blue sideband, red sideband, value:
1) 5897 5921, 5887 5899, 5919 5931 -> -4.5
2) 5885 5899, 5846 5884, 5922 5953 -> 4.4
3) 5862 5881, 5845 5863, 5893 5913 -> -1.2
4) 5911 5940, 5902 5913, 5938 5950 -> 0.1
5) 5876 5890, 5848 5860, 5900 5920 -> 1.0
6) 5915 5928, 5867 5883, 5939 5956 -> 0.0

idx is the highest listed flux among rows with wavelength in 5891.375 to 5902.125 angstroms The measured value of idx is 12.42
